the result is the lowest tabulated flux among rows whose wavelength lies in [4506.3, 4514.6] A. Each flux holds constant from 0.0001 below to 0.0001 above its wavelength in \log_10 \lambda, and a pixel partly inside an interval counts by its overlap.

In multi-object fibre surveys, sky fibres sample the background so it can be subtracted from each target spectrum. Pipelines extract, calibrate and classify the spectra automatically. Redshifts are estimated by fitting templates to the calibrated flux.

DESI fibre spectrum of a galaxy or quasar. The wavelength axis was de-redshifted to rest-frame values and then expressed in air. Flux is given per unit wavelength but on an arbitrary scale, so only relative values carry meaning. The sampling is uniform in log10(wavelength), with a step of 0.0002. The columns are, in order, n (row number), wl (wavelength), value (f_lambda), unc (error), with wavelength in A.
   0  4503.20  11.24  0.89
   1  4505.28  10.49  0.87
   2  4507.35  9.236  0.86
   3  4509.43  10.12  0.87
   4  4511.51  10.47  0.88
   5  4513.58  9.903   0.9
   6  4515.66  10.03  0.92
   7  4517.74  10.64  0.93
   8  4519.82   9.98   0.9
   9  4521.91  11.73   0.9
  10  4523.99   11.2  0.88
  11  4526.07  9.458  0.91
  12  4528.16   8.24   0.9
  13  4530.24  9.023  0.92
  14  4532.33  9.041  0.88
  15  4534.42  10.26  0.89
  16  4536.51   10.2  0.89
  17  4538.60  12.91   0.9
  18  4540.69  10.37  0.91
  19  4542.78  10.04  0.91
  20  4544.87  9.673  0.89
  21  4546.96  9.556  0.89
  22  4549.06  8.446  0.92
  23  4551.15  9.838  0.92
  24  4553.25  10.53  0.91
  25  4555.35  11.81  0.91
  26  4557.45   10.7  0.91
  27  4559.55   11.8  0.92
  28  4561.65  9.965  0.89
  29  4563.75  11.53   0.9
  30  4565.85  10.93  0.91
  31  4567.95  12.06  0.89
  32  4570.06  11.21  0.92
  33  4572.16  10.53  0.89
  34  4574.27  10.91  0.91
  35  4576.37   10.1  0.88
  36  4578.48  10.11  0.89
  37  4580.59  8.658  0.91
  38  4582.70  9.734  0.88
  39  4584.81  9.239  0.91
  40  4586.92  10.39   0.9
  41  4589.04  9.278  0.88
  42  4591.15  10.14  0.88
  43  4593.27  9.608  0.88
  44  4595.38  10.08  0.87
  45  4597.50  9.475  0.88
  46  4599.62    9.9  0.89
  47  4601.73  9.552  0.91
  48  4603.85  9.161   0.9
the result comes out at 9.236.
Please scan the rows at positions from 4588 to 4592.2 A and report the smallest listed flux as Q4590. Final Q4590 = 9.278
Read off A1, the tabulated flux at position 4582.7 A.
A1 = 9.734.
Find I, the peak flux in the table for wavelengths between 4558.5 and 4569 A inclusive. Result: 12.06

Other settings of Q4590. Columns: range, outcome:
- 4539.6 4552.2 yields 8.446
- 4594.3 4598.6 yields 9.475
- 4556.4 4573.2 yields 9.965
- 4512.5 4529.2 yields 8.24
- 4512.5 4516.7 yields 9.903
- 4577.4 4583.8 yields 8.658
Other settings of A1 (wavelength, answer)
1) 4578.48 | 10.11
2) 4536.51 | 10.2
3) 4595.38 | 10.08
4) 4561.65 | 9.965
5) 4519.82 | 9.98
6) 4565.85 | 10.93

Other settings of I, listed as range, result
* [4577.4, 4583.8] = 10.11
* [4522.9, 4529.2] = 11.2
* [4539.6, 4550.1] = 10.37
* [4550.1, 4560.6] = 11.81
